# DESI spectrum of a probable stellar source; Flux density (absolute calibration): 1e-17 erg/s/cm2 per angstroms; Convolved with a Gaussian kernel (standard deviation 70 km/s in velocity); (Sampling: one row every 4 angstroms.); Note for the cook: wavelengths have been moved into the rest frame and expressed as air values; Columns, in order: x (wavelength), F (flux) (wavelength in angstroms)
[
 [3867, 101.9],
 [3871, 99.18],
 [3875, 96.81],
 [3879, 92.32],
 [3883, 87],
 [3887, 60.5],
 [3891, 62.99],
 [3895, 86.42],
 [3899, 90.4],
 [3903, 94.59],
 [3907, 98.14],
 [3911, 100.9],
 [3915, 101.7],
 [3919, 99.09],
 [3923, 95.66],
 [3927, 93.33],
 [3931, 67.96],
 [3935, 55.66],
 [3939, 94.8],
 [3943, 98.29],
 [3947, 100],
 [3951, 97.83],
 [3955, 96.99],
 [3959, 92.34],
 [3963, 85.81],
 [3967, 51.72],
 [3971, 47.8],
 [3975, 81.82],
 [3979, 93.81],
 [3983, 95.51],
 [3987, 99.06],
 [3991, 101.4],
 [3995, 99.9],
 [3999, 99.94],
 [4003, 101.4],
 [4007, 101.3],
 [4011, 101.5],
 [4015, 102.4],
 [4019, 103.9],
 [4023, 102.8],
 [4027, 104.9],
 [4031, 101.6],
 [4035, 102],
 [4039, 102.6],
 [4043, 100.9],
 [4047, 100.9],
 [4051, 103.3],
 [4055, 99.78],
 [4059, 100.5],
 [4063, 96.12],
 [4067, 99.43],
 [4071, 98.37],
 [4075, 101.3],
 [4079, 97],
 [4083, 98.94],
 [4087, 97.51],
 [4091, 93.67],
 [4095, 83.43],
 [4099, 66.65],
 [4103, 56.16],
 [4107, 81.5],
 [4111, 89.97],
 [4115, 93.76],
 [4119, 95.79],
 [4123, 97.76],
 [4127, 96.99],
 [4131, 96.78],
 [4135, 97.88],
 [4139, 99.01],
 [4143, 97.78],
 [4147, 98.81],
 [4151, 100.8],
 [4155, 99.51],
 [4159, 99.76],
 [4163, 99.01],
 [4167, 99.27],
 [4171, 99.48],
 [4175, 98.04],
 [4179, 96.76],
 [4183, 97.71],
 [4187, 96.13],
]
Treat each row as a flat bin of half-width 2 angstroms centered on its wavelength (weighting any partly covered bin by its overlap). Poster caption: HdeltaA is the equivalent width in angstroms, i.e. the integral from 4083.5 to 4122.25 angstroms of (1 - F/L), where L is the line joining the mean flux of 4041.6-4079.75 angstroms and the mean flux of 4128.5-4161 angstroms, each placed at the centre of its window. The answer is 5.5 angstroms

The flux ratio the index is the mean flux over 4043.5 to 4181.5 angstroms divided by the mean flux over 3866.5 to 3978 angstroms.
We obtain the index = 1.1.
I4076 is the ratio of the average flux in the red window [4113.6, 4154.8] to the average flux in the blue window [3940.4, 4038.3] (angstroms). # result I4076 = 1.03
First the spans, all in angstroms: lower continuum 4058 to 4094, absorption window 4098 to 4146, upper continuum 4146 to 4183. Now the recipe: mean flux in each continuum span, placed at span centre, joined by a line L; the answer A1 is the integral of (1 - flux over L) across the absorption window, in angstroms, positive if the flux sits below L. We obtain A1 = 4.2 angstroms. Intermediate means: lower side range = 97.6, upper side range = 99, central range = 89.8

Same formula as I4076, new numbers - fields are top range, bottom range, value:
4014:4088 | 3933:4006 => 1.14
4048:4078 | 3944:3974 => 1.21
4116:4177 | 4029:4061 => 0.97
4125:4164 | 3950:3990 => 1.17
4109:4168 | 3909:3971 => 1.11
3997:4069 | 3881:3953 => 1.15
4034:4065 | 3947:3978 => 1.24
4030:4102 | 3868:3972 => 1.11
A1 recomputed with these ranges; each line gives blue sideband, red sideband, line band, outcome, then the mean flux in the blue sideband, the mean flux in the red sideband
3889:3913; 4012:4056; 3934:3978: 5.3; 88.9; 102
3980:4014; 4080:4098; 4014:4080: -3.7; 99.9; 92.1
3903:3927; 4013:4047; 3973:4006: 1.4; 98.2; 103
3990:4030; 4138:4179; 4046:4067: 0.2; 102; 99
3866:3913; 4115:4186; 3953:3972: 3.1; 89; 98.1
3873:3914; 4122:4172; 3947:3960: -1.0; 87.4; 98.7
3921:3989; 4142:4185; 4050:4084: -2.5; 85.2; 98.8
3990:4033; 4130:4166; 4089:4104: 3.6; 102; 98.9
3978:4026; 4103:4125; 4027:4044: -0.9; 100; 88.5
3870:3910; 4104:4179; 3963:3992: 2.9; 86.9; 96.2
